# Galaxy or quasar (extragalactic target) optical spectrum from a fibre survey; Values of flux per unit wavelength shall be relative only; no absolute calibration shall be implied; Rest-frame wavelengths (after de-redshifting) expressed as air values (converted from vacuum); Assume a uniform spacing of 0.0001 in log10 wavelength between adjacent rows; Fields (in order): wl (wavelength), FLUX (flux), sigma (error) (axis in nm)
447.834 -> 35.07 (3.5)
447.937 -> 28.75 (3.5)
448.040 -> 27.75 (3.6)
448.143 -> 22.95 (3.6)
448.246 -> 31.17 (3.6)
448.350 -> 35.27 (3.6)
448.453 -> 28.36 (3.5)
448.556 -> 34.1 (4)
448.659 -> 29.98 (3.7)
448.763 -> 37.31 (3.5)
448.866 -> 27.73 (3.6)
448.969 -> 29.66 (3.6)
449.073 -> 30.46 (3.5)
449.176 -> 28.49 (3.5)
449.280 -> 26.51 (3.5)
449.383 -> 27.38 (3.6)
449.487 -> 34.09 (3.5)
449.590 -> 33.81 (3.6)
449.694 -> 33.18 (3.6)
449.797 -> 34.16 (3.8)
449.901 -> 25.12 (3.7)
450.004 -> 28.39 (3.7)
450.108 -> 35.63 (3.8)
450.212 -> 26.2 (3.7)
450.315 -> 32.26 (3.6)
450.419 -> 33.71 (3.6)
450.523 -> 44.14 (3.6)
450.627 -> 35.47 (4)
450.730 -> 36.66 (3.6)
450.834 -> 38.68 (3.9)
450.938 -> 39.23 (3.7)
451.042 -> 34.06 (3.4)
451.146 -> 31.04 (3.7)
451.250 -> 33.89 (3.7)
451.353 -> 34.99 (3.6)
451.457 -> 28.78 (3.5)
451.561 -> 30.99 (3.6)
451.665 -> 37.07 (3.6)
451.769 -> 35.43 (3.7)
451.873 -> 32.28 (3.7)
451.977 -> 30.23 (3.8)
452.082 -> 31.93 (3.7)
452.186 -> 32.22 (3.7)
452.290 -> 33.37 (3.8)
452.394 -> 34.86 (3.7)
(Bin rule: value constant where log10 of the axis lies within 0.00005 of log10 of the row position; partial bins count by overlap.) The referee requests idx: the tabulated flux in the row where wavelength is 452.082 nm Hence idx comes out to 31.93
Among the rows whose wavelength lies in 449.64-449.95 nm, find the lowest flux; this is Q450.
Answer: 25.12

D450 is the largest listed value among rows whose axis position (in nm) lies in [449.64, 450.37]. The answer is 35.63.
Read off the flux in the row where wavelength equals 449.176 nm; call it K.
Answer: 28.49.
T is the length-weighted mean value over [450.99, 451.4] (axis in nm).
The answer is 33.5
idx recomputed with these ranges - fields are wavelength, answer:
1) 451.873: 32.28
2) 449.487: 34.09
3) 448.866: 27.73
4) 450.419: 33.71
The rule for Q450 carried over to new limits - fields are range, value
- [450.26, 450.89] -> 32.26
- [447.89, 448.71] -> 22.95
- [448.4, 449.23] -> 27.73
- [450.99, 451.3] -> 31.04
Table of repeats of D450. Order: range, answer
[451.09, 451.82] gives 37.07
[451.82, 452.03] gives 32.28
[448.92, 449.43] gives 30.46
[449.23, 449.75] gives 34.09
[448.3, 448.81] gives 37.31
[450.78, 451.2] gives 39.23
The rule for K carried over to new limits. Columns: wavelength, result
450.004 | 28.39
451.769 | 35.43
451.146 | 31.04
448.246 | 31.17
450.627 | 35.47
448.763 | 37.31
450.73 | 36.66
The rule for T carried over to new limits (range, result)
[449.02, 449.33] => 28.4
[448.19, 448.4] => 32.9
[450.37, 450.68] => 37.8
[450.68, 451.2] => 35.9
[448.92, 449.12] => 30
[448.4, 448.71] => 30.9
